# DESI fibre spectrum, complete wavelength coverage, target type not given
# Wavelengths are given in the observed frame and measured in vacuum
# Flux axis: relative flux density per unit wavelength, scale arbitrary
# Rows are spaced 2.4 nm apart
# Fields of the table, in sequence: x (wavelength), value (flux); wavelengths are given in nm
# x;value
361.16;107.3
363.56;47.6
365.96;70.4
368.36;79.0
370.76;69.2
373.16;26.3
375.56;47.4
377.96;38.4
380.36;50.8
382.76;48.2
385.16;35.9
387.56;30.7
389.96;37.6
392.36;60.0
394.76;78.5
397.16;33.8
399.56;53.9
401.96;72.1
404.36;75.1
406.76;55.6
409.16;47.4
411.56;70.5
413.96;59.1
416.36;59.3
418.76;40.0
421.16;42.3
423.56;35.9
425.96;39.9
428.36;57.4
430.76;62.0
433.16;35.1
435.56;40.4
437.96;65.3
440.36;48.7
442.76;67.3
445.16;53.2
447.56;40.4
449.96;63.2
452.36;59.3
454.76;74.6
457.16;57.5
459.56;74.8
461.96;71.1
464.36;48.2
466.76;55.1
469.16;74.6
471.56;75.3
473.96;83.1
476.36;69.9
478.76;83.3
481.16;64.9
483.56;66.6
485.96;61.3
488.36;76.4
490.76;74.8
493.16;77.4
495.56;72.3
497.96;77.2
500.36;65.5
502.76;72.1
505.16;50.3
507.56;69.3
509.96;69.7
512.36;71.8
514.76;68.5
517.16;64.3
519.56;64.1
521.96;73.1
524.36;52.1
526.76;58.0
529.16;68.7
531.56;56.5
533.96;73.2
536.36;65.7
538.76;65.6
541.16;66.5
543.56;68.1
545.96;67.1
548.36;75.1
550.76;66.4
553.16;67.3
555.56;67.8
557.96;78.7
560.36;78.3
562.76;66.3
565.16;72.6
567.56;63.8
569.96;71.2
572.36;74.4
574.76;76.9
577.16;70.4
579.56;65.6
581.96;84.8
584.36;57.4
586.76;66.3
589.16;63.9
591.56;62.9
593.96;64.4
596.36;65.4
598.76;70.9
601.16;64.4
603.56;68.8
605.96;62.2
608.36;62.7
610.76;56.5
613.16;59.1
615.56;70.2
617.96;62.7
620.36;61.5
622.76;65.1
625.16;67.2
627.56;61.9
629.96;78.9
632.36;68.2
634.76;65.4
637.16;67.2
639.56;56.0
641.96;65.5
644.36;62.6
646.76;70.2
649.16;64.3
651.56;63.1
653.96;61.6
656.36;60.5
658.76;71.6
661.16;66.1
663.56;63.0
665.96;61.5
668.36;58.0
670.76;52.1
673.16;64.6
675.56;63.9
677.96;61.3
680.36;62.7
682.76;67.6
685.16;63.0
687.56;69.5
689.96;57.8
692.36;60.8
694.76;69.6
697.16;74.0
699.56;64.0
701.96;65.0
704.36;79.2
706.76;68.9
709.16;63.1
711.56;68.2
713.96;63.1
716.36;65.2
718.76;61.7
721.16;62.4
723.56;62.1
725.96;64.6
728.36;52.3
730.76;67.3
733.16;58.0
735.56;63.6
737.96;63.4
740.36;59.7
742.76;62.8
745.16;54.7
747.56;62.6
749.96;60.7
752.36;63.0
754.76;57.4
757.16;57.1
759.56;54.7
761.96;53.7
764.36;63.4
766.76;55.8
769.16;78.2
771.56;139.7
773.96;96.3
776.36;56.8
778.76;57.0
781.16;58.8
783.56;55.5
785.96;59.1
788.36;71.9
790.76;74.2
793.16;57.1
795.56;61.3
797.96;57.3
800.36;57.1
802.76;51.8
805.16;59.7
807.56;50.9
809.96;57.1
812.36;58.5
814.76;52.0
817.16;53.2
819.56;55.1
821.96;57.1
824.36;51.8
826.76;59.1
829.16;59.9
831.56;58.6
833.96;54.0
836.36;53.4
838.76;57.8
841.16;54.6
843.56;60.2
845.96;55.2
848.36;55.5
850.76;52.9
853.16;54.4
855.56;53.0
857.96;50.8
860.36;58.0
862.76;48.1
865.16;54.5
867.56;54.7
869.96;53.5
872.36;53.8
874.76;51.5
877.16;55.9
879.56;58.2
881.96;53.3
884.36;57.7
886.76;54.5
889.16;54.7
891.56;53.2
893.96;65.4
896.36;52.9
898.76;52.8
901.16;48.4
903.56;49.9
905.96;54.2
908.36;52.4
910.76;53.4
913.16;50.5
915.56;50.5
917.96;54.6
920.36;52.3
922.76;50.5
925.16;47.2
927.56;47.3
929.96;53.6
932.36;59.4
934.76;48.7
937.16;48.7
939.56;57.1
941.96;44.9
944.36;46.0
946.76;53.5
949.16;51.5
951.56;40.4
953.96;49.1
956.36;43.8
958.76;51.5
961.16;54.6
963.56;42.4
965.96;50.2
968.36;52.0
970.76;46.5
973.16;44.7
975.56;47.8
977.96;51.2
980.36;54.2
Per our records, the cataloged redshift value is 0.17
